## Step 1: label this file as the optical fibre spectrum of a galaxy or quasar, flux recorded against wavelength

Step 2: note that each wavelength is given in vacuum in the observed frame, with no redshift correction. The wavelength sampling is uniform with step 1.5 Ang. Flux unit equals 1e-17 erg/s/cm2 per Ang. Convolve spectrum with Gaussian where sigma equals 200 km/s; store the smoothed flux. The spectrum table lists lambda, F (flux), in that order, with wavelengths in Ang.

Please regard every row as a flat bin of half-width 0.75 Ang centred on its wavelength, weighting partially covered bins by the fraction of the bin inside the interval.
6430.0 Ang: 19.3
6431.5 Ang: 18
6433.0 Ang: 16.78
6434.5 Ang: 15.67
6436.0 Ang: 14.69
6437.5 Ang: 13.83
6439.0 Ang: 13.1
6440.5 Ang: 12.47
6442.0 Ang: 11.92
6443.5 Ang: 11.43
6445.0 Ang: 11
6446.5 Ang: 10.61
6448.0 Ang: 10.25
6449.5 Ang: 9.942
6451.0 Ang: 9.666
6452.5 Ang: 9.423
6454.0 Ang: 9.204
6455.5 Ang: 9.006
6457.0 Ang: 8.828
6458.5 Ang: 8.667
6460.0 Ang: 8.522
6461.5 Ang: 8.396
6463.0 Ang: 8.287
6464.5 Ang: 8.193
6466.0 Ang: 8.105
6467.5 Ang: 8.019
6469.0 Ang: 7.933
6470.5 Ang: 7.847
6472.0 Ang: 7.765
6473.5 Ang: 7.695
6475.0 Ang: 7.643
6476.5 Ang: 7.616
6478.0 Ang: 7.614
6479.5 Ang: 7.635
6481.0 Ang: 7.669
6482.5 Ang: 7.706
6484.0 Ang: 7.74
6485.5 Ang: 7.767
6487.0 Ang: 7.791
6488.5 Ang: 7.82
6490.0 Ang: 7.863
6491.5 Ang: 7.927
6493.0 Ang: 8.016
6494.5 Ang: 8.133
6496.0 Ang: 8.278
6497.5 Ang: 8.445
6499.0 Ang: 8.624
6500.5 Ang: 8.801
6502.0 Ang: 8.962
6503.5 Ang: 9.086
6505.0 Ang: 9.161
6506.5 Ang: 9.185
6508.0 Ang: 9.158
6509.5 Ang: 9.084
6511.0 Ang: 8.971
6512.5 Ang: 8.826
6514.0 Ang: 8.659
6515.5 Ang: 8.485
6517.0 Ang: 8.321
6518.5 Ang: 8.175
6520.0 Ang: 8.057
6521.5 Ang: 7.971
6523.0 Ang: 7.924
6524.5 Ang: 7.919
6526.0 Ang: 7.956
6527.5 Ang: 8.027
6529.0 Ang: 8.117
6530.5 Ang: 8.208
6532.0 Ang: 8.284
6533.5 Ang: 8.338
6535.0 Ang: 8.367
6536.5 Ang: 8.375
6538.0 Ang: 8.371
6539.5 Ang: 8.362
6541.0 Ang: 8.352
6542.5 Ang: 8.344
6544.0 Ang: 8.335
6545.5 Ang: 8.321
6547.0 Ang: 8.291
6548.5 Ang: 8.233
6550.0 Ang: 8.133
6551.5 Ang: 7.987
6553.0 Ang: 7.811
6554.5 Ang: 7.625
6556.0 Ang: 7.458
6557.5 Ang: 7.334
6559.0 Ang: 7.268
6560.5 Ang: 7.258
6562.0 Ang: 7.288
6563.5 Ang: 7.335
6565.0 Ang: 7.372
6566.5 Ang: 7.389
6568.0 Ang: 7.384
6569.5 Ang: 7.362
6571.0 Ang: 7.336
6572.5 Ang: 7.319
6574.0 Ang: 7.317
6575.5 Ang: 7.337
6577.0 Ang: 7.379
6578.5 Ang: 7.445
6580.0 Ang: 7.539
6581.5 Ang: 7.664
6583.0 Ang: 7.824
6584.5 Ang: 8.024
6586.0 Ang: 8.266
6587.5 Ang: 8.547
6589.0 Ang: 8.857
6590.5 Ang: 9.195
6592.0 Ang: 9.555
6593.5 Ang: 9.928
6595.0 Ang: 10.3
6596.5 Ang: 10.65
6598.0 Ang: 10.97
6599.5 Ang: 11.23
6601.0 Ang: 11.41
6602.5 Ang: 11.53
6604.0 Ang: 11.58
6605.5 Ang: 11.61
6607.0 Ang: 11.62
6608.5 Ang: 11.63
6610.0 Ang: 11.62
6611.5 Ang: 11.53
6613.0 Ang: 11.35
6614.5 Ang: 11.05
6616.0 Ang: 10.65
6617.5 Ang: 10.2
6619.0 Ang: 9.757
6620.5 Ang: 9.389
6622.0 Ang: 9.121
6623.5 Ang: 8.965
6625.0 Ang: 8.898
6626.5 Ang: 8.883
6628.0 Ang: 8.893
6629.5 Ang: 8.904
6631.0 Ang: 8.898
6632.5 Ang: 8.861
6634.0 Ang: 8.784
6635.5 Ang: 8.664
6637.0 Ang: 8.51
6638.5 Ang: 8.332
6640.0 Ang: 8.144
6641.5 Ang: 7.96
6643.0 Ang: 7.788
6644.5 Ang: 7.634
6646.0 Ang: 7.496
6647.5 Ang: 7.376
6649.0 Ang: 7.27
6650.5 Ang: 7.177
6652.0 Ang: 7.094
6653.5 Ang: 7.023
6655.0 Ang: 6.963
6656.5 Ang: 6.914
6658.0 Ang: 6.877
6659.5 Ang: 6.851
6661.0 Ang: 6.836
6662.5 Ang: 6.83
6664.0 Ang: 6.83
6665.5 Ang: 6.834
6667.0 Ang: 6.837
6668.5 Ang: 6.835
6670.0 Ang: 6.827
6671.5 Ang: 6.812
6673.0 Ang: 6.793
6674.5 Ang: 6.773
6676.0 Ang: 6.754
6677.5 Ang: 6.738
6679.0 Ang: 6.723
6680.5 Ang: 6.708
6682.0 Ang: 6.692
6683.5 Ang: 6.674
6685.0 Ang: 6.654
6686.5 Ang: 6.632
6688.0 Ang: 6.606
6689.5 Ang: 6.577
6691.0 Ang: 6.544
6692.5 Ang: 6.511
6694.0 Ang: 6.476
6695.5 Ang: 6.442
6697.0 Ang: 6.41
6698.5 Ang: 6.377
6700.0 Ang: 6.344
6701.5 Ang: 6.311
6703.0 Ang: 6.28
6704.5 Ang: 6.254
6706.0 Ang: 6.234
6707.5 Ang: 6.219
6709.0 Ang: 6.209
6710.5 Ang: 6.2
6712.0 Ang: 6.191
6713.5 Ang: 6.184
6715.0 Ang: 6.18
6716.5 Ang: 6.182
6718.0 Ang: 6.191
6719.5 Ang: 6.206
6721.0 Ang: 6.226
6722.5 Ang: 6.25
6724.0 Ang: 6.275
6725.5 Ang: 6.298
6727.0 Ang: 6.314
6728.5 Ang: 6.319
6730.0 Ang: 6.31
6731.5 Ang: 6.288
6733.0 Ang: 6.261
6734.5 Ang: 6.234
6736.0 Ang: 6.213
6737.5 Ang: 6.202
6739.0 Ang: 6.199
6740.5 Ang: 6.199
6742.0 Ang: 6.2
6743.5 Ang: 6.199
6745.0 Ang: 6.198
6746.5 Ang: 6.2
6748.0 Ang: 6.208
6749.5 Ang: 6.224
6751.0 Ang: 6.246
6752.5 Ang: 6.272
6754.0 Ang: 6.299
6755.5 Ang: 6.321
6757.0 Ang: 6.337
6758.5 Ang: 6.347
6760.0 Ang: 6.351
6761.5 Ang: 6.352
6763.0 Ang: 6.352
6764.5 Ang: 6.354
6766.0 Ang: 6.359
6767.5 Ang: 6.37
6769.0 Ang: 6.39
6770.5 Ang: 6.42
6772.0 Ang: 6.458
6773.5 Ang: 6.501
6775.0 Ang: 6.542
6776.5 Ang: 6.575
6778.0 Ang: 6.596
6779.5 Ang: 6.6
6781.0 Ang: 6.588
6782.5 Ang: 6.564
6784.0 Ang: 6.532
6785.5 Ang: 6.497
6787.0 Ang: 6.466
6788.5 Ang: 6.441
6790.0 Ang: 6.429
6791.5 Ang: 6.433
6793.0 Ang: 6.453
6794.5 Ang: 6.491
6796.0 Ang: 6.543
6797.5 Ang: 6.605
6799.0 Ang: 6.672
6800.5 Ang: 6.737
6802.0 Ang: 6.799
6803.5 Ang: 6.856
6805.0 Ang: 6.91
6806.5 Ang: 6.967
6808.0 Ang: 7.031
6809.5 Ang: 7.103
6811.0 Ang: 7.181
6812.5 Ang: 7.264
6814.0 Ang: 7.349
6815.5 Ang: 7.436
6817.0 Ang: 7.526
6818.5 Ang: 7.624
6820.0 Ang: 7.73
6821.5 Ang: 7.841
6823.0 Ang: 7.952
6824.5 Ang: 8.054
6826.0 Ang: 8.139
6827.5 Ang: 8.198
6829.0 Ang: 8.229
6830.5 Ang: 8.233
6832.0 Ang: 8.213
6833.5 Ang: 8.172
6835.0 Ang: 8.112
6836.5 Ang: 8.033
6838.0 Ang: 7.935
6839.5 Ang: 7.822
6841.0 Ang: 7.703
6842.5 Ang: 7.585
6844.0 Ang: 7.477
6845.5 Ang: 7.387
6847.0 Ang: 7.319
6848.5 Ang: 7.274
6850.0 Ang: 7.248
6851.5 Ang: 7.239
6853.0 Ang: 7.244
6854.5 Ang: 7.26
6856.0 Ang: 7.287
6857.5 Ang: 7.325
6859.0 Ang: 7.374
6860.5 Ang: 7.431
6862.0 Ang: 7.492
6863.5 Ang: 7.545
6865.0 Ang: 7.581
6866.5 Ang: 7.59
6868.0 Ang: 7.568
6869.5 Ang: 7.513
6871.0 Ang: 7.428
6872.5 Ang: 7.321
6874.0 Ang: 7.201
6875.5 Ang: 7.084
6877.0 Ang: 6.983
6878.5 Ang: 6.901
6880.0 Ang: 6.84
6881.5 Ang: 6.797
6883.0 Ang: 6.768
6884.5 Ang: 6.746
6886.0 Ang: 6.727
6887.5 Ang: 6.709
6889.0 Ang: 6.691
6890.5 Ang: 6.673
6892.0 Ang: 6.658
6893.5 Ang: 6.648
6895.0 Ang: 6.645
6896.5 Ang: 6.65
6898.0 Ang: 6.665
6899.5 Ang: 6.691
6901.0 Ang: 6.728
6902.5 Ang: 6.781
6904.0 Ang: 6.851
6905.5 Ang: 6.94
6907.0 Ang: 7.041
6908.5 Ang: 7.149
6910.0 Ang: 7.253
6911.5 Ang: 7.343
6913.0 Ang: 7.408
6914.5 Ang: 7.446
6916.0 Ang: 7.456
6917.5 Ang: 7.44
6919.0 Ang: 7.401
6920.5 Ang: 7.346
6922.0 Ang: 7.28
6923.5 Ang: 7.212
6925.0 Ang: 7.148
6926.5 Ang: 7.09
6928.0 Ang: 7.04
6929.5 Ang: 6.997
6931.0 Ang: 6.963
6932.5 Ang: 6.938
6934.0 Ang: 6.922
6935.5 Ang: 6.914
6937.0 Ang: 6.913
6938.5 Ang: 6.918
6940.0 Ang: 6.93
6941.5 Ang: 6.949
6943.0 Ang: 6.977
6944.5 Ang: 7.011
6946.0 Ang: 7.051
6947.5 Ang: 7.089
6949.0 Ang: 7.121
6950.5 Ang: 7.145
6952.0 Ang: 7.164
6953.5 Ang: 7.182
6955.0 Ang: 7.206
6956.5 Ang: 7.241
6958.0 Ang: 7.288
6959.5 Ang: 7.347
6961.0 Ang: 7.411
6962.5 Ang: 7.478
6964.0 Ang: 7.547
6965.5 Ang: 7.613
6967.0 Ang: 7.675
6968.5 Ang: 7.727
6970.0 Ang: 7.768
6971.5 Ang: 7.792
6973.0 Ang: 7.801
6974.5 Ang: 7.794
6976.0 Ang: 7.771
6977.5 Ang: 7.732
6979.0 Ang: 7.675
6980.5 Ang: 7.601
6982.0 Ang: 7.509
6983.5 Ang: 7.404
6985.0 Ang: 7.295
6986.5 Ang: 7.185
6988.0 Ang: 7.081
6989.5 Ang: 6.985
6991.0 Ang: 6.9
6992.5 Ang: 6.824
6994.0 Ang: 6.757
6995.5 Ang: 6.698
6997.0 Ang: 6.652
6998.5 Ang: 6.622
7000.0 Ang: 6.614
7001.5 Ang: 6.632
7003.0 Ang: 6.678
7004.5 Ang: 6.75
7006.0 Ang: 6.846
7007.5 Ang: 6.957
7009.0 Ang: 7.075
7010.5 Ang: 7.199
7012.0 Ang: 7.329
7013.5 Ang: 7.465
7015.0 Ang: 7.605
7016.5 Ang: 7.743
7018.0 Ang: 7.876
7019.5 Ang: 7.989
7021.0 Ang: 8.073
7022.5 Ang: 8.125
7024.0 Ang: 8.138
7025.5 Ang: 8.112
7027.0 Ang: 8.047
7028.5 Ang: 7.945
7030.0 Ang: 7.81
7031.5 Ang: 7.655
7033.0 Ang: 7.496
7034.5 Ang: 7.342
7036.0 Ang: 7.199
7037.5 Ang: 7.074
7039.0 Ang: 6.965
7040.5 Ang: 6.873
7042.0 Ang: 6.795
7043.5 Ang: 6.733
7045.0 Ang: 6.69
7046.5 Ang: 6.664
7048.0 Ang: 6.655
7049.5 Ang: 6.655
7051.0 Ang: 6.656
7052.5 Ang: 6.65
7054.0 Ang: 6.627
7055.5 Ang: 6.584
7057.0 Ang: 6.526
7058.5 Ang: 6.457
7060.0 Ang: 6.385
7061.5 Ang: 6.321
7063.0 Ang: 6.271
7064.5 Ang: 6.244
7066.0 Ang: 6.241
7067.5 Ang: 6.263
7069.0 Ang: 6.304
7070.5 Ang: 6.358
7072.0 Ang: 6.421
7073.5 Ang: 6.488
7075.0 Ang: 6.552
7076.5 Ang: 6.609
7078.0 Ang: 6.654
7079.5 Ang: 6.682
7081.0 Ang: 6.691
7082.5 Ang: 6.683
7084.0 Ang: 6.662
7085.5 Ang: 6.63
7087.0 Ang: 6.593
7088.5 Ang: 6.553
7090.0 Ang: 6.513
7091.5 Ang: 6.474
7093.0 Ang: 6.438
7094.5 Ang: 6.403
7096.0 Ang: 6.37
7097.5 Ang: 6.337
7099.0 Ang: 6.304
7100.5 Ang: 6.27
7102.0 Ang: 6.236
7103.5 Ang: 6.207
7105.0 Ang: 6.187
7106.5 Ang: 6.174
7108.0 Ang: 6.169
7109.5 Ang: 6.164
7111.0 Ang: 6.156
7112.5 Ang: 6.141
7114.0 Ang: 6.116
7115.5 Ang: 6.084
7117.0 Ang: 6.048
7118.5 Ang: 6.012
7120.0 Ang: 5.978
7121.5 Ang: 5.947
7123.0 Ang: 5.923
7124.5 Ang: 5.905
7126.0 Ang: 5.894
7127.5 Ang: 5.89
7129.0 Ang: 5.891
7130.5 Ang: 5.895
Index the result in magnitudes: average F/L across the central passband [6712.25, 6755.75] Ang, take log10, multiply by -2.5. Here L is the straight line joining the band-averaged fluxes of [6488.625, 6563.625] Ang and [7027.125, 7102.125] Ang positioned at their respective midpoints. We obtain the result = 0.22 mag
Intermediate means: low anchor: 8.24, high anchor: 6.68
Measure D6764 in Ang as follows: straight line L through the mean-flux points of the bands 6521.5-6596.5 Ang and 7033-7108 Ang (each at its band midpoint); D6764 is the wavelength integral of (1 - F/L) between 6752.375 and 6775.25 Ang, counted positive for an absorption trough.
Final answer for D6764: 3.3 Ang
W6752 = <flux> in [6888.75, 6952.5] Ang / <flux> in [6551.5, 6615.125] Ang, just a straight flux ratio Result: 0.78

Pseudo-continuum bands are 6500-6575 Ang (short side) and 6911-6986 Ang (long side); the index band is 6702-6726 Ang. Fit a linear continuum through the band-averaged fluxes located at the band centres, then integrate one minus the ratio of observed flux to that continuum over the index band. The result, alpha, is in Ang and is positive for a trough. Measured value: 4.8 Ang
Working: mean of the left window 8.12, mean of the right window 7.31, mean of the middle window 6.22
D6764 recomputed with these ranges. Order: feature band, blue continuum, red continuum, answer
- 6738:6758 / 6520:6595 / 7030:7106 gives 3.31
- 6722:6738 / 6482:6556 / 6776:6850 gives 2.69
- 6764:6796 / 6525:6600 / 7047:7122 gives 4.11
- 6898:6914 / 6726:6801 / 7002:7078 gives -0.73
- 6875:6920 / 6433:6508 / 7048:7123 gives 1.96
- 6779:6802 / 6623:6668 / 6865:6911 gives 2.32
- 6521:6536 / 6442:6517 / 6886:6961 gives 0.60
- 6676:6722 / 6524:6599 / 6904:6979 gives 8.34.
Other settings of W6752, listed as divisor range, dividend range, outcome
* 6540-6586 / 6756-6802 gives 0.84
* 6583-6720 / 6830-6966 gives 0.90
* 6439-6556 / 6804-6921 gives 0.85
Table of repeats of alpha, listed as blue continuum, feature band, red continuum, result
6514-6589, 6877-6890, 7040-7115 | 0.4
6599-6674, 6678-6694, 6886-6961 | 3.4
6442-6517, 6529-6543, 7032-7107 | 0.2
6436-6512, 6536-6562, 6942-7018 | 2.3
